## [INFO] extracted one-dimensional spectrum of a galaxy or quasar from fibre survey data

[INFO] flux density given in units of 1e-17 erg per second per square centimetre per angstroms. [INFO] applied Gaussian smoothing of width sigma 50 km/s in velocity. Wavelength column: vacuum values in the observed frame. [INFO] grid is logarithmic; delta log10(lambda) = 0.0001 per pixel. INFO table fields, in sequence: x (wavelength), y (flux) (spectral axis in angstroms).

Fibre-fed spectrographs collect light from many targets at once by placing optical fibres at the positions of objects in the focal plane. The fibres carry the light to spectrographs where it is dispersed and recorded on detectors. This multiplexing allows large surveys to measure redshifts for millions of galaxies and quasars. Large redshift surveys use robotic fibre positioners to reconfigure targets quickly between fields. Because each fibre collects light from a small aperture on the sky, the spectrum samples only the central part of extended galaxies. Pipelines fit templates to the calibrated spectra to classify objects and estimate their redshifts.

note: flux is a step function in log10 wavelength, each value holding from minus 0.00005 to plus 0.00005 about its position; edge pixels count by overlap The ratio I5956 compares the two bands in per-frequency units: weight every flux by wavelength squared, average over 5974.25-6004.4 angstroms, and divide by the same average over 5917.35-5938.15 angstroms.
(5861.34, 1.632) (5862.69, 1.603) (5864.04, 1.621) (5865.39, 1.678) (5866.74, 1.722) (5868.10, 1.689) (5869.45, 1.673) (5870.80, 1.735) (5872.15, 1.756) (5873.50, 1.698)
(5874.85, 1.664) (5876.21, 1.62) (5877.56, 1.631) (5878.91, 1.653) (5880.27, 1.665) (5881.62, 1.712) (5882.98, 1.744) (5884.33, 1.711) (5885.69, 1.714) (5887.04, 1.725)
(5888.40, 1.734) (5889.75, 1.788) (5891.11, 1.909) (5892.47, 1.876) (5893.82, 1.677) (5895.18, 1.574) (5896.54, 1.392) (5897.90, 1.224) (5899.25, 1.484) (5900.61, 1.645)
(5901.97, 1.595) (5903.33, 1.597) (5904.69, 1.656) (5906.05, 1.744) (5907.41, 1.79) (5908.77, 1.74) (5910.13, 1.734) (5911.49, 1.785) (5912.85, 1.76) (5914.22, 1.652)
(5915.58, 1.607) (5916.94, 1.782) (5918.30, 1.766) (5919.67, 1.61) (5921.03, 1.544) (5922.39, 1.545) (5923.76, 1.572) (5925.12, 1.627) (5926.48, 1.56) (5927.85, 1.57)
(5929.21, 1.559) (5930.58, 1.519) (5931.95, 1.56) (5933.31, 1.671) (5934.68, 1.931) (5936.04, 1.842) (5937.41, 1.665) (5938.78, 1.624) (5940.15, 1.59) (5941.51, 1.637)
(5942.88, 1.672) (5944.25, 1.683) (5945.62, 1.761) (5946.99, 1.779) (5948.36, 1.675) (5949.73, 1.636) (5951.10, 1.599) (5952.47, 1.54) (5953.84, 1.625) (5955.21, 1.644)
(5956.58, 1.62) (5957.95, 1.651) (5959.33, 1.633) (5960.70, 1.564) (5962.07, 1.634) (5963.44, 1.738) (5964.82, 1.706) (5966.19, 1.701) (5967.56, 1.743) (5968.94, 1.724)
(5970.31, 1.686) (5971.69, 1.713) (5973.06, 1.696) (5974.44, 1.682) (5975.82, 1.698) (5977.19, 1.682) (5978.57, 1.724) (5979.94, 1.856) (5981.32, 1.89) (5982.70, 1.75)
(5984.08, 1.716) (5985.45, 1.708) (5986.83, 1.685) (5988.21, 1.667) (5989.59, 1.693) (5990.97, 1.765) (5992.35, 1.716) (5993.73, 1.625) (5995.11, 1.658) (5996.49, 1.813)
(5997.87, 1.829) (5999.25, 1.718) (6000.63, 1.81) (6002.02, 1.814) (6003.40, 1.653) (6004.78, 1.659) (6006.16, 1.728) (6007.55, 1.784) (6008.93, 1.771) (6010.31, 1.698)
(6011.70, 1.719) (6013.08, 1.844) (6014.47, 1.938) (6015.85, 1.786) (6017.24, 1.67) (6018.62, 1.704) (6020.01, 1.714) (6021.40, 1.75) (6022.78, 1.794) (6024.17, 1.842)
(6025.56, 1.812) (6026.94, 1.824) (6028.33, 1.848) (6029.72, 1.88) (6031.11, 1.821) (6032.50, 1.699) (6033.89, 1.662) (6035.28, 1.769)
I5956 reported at 1.08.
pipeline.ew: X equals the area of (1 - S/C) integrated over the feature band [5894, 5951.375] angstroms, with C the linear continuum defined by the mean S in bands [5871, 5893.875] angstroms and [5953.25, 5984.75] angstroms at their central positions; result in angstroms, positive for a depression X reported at 2.3 angstroms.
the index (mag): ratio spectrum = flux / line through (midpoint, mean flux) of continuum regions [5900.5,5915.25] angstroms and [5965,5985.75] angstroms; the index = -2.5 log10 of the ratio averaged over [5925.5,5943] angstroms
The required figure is 0.04 mag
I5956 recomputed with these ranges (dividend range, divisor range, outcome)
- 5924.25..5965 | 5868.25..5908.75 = 1.01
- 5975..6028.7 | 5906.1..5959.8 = 1.08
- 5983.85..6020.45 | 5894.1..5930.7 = 1.11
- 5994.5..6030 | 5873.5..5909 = 1.11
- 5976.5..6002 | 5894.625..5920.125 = 1.09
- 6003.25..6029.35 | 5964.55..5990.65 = 1.04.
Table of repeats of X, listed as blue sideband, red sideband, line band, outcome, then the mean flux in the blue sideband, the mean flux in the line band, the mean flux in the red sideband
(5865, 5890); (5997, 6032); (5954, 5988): 1.0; 1.7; 1.7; 1.78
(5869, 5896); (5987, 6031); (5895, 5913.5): 1.0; 1.71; 1.62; 1.76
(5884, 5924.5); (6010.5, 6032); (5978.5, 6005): 0.3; 1.66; 1.74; 1.79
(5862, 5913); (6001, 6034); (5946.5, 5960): 0.7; 1.68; 1.64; 1.77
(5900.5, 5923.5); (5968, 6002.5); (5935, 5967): 0.8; 1.68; 1.67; 1.73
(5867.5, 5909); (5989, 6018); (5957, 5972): 0.4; 1.67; 1.68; 1.75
